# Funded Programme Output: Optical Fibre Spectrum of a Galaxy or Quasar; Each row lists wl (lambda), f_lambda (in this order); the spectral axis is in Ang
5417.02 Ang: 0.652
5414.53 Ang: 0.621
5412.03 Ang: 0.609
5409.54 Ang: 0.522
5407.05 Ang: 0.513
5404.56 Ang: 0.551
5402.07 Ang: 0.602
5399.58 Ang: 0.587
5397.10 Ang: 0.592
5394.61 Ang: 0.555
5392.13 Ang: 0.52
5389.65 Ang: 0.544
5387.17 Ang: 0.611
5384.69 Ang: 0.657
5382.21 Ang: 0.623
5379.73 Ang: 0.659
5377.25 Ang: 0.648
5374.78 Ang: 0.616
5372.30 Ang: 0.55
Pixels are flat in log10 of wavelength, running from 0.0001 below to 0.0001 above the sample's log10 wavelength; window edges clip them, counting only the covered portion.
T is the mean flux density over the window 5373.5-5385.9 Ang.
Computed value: 0.64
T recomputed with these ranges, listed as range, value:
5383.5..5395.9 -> 0.577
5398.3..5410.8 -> 0.555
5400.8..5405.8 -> 0.576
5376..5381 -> 0.653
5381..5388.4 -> 0.63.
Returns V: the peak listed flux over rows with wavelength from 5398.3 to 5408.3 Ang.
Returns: 0.602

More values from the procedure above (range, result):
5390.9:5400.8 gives 0.592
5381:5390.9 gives 0.657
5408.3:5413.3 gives 0.609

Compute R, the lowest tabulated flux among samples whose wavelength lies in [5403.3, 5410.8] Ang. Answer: 0.513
